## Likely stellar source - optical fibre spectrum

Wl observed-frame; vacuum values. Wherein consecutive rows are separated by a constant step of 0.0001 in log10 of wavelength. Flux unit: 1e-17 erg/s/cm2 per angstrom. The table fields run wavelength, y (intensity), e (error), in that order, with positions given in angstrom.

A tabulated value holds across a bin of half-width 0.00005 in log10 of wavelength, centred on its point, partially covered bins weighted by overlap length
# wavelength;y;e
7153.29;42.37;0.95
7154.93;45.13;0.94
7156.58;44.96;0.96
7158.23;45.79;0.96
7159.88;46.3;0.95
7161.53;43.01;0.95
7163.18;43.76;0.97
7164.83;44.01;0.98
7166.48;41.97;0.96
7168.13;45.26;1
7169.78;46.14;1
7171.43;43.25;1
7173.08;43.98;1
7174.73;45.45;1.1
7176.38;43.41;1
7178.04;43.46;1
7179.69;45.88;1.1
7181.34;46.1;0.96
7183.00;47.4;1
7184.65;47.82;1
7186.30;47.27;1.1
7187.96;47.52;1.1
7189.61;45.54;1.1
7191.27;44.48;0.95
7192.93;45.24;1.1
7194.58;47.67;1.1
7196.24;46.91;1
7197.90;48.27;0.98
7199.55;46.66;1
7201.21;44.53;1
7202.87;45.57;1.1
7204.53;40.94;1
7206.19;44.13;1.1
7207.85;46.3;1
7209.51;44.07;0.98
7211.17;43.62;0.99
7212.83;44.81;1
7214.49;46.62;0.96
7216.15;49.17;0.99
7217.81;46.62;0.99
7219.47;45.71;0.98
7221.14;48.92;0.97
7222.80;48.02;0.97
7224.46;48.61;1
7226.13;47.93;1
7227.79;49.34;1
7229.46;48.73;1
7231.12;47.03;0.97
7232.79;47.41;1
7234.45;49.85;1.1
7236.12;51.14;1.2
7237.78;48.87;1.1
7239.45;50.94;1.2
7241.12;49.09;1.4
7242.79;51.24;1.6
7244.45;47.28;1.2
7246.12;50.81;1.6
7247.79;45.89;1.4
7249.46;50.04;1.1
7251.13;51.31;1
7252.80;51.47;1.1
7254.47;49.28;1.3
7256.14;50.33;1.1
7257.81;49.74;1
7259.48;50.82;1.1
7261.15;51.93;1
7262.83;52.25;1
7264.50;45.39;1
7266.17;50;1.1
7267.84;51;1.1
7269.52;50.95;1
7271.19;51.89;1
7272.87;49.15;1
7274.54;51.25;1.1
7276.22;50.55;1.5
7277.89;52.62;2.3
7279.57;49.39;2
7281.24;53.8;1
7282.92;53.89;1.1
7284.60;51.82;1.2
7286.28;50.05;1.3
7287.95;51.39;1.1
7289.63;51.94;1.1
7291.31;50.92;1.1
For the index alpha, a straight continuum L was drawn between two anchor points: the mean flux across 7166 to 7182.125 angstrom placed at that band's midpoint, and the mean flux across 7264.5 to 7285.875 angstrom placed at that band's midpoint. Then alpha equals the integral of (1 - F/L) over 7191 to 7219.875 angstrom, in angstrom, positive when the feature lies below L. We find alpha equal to 0.6 angstrom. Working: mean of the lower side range 44.6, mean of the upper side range 51.1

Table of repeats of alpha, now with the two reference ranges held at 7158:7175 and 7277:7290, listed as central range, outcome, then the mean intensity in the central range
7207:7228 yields 0.4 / 46.8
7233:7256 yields -0.2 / 49.7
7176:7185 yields -0.1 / 45.7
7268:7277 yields 0.1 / 50.7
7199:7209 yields 0.5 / 44.6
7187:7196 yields 0.0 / 46.1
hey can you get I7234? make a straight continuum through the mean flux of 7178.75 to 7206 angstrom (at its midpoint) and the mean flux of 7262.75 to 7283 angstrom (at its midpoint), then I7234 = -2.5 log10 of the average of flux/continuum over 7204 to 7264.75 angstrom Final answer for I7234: 0.00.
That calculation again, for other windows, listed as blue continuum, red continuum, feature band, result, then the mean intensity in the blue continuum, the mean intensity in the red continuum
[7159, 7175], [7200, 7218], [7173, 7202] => -0.032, 44.3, 45.1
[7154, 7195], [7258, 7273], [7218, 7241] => -0.006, 45.2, 50.4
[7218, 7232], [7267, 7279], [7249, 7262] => -0.016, 47.9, 51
